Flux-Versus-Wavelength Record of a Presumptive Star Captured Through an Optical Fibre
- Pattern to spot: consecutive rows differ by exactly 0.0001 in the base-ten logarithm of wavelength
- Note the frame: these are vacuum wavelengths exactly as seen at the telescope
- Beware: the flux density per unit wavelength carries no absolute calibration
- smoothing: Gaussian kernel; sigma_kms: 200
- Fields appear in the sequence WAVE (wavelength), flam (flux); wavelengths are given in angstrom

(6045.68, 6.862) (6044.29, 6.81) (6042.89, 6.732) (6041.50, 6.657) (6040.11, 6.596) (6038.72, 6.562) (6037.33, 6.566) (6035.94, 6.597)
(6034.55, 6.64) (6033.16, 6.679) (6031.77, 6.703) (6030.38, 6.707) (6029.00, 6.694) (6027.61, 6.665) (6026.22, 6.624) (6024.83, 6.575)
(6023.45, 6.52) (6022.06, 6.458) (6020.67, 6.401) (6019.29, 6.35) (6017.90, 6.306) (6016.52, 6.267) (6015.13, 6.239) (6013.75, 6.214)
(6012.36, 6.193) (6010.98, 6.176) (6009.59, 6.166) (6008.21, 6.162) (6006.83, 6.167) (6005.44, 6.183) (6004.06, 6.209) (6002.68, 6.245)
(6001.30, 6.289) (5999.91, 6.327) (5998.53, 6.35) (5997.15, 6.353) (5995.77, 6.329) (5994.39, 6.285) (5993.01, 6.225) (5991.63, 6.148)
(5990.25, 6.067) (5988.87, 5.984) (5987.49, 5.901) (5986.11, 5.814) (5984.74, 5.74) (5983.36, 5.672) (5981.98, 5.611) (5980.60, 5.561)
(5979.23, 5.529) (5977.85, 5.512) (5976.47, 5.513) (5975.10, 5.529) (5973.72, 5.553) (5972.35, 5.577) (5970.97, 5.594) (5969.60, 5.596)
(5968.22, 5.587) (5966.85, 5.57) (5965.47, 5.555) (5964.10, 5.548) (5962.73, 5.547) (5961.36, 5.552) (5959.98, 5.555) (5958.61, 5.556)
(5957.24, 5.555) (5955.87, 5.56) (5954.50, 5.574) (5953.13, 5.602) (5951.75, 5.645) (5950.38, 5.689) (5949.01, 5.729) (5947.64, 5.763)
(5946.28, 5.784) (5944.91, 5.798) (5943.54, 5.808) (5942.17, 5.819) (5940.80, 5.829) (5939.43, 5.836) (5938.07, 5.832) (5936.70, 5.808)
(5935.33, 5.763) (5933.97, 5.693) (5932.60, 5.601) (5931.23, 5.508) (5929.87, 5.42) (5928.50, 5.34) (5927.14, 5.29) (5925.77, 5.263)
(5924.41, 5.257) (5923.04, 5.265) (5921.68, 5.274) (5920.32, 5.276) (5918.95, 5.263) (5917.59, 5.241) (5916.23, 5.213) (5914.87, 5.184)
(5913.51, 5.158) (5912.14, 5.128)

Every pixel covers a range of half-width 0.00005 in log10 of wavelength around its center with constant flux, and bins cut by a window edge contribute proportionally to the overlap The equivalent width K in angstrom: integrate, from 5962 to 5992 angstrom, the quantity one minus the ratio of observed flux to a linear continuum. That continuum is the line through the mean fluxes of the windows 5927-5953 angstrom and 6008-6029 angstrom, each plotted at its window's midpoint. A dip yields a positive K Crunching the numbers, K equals 1.73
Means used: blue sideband 5.69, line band 5.66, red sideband 6.37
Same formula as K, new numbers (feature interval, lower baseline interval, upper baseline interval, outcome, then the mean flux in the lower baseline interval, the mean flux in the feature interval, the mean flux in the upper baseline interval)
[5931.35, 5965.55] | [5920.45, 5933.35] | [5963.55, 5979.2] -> -1.4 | 5.35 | 5.68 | 5.55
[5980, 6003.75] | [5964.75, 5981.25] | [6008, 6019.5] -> -0.8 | 5.56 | 6.06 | 6.23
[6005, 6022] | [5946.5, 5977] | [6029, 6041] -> 0.2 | 5.59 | 6.24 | 6.64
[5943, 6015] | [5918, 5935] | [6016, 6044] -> 1.6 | 5.38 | 5.85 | 6.57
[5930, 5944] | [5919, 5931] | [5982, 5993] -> -0.8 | 5.3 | 5.74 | 5.91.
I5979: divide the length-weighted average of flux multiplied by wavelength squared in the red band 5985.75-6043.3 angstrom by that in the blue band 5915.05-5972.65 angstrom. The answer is 1.2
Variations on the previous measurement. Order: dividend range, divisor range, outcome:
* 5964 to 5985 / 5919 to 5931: 1.07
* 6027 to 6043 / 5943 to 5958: 1.20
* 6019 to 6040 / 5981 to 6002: 1.10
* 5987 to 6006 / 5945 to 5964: 1.12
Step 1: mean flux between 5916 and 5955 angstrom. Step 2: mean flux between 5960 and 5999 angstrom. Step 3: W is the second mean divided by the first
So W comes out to 1.04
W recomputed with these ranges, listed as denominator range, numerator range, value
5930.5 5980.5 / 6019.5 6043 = 1.17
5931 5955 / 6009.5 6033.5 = 1.12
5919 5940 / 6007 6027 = 1.15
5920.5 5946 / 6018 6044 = 1.18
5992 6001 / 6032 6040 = 1.05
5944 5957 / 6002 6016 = 1.09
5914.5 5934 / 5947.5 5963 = 1.05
